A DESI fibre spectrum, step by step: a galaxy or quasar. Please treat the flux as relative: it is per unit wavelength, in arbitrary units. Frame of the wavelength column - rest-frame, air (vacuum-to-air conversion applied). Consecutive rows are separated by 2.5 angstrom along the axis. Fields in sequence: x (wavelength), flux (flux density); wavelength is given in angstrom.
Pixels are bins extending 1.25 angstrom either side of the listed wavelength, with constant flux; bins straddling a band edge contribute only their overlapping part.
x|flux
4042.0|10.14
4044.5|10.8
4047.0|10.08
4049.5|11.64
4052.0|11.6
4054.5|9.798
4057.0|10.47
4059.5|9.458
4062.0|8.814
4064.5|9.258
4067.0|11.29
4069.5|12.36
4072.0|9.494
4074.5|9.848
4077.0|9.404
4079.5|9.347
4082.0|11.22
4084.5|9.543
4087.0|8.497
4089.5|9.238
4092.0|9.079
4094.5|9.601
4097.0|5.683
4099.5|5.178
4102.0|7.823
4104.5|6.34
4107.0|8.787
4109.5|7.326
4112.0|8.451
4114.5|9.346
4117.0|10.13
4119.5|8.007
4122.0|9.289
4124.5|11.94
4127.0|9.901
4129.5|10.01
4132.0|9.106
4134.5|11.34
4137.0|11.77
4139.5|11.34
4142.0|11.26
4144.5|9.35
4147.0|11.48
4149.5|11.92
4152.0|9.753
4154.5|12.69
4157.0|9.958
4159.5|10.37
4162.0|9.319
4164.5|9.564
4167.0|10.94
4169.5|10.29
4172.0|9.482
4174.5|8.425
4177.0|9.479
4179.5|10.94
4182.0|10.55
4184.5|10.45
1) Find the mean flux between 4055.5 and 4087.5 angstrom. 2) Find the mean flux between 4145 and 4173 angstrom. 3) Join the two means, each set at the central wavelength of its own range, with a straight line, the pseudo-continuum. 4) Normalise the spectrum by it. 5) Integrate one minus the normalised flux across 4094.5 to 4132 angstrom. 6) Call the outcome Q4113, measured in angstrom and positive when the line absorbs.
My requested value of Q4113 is 6.3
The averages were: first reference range 9.96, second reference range 10.5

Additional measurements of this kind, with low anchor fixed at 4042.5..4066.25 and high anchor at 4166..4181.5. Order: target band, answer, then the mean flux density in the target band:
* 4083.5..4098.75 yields 2.5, 8.48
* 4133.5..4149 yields -1.7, 11.1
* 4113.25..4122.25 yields 0.8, 9.18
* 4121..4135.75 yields -0.3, 10.3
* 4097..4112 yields 4.5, 7.09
